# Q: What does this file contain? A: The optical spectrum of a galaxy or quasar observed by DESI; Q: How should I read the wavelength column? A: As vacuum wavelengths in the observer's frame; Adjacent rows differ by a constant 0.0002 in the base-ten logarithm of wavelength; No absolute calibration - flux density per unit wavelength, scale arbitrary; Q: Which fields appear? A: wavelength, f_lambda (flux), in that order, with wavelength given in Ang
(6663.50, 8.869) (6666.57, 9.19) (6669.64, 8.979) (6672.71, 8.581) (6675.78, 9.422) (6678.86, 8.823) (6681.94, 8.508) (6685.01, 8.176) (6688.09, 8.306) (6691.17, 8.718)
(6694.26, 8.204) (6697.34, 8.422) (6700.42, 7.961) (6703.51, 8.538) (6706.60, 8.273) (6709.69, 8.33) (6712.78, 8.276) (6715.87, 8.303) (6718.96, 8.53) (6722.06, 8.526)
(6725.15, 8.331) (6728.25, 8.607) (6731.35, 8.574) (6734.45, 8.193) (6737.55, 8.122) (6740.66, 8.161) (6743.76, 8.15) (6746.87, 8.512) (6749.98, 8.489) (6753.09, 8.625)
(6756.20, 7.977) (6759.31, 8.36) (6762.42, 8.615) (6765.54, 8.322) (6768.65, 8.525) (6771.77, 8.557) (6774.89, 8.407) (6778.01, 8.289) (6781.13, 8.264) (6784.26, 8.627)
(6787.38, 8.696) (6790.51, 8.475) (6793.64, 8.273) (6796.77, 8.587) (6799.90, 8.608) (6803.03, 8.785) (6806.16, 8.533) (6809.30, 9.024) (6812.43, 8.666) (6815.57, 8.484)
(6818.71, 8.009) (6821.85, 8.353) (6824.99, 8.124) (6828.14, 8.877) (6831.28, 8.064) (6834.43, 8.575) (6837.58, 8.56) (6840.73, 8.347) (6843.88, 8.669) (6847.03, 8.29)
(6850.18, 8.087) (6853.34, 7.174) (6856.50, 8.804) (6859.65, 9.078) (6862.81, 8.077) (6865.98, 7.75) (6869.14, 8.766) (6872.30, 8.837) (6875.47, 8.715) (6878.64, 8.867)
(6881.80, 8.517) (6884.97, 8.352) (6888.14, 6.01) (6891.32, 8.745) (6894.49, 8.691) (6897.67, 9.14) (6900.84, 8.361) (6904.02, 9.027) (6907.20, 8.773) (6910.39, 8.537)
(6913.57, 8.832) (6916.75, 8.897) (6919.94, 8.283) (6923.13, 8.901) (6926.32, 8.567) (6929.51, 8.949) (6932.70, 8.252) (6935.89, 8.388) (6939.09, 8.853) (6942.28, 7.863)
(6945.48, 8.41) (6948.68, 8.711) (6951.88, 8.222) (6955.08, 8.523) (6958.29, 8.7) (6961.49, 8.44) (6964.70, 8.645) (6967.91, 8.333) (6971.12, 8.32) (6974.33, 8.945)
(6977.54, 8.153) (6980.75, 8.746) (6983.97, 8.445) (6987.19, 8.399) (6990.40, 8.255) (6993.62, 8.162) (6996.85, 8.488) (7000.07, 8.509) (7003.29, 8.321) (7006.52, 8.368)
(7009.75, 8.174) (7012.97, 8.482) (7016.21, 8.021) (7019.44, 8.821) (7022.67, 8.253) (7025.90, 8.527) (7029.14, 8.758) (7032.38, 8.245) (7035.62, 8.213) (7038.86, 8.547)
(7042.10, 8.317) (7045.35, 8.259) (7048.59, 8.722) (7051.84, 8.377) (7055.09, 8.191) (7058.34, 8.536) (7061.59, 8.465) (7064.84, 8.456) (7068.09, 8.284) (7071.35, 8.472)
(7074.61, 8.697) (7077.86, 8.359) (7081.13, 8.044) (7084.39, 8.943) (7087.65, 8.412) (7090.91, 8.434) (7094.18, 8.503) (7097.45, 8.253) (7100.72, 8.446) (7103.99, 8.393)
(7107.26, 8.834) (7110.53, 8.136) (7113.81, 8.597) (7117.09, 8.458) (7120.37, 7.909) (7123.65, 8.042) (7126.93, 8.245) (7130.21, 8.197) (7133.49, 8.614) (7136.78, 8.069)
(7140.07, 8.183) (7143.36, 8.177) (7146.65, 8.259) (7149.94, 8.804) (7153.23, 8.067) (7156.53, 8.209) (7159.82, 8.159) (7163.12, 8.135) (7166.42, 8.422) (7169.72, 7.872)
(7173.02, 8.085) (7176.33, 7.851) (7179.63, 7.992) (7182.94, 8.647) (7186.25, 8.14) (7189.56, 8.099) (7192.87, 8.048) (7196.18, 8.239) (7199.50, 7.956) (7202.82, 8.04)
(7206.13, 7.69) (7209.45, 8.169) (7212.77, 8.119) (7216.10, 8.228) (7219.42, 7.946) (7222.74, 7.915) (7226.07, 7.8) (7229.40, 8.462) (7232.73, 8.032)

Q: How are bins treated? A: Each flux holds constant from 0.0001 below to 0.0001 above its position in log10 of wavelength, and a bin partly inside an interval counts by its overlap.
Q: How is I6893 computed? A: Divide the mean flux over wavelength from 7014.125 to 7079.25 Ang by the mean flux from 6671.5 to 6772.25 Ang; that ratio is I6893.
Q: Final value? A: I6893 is 1.00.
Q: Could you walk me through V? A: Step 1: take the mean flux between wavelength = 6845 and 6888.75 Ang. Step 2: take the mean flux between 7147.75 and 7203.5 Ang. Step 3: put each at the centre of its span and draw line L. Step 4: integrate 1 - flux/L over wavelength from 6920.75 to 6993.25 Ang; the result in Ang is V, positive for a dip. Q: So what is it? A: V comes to -2.1 Ang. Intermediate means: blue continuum 8.29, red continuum 8.17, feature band 8.49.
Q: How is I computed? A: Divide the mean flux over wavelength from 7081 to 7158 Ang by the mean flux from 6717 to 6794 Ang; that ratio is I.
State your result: 1.0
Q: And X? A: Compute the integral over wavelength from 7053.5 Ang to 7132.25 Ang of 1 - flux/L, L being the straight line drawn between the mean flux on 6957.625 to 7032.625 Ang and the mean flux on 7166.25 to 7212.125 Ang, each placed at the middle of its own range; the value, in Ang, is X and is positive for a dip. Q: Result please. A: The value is -1.25 Ang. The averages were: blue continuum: 8.44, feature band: 8.39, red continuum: 8.08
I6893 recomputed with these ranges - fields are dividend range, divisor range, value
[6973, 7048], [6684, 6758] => 1.01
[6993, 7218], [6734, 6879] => 0.99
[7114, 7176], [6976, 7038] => 0.98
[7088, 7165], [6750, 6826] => 0.98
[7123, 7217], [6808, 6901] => 0.97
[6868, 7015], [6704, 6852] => 1.01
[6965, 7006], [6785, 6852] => 0.99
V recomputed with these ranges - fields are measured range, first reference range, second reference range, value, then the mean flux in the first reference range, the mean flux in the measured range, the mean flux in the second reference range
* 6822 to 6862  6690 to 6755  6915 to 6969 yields 0.36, 8.37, 8.38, 8.53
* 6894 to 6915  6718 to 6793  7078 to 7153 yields -0.96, 8.41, 8.77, 8.36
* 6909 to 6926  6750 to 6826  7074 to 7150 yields -0.52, 8.47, 8.68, 8.36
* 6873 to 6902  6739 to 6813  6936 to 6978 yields 0.29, 8.48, 8.39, 8.48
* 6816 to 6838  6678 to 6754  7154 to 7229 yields -0.13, 8.38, 8.36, 8.09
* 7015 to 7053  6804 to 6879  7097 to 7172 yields -0.41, 8.44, 8.43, 8.28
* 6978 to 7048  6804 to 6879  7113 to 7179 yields -0.72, 8.44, 8.4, 8.21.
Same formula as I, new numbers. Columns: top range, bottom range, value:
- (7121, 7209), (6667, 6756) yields 0.97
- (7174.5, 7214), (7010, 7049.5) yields 0.96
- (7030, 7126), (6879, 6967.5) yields 0.99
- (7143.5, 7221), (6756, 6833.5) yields 0.96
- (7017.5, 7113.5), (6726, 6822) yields 1.00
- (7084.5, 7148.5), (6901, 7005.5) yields 0.98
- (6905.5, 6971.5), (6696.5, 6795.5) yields 1.02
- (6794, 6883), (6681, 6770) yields 1.01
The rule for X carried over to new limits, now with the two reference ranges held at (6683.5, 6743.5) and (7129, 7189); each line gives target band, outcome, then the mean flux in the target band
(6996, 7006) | -0.20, 8.43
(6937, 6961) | -0.56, 8.47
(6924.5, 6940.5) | -0.63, 8.6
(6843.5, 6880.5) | -0.54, 8.42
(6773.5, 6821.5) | -1.12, 8.51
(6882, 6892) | 0.69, 7.72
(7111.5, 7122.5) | -0.10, 8.29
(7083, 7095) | -0.49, 8.57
